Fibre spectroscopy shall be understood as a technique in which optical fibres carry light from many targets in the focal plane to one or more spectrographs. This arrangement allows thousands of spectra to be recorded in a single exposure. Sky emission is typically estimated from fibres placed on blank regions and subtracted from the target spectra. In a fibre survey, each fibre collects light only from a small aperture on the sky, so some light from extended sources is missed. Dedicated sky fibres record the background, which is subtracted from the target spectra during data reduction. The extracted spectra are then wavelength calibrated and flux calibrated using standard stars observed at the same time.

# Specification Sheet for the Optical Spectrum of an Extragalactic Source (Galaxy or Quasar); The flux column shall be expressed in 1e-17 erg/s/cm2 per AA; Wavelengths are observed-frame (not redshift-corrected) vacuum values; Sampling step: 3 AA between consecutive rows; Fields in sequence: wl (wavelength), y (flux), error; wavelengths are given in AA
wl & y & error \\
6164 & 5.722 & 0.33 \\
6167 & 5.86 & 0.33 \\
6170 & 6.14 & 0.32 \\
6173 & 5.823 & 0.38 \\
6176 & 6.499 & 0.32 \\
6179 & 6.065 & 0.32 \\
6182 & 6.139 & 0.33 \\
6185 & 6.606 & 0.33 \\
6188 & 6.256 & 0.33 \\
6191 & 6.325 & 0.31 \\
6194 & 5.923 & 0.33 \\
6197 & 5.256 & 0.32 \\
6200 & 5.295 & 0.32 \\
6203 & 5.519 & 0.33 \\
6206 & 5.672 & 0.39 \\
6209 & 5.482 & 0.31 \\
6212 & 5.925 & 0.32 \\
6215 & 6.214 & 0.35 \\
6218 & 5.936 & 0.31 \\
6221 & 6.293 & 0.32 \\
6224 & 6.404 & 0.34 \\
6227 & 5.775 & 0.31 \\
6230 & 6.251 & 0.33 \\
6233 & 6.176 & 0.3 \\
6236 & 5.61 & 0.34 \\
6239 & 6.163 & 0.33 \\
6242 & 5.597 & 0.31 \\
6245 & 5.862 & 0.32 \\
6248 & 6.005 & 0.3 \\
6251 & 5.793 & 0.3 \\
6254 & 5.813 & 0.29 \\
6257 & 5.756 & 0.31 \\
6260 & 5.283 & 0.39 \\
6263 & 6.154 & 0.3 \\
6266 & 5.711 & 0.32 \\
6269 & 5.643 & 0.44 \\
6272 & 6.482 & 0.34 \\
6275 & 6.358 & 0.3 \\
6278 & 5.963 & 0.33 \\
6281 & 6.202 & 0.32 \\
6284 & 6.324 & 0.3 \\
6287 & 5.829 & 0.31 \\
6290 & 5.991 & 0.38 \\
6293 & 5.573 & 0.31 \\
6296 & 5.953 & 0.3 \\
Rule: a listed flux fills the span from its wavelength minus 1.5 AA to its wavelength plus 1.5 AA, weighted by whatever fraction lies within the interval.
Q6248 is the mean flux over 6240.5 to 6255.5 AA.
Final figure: 5.81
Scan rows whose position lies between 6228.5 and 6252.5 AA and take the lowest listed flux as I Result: 5.597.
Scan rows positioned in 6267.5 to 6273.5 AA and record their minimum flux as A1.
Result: 5.643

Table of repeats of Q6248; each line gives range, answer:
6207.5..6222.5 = 5.97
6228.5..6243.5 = 5.96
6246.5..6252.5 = 5.9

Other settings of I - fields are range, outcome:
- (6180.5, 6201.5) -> 5.256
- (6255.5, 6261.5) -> 5.283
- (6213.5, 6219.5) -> 5.936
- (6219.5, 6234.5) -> 5.775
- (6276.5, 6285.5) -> 5.963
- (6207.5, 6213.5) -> 5.482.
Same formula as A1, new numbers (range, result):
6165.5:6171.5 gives 5.86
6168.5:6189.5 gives 5.823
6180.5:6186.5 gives 6.139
